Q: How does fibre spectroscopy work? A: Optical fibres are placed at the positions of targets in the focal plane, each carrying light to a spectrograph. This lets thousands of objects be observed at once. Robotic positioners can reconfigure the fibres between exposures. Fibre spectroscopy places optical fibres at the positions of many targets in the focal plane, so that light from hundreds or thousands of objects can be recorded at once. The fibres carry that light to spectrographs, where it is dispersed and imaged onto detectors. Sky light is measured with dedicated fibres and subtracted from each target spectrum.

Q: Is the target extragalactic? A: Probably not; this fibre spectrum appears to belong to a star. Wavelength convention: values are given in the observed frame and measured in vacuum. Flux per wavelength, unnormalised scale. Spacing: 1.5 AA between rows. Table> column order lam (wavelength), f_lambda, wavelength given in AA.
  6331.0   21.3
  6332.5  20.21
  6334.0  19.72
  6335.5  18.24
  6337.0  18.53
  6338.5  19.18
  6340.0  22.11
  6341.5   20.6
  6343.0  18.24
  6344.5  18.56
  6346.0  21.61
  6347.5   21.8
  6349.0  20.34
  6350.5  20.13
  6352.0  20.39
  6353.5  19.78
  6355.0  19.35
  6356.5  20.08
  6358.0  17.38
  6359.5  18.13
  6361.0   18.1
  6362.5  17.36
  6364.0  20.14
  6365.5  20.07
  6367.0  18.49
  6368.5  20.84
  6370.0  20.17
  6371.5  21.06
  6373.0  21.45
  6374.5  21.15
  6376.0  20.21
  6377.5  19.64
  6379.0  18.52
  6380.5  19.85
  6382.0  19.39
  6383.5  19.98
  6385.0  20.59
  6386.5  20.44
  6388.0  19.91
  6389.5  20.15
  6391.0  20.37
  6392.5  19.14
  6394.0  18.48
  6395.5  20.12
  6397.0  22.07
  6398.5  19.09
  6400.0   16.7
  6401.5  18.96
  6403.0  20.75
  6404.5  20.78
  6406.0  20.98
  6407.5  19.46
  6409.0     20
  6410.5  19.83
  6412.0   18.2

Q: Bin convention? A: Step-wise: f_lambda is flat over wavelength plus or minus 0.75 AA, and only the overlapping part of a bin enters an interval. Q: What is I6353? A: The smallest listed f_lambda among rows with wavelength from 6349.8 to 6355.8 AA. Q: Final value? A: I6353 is 19.35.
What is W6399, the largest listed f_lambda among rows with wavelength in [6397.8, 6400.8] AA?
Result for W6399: 19.09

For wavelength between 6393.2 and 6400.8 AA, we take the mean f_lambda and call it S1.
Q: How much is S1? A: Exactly 19.3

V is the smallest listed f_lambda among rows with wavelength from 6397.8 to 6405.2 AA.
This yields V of 16.7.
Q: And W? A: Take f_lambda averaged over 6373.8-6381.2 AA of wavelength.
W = 19.9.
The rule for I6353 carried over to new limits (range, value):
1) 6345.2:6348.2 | 21.61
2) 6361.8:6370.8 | 17.36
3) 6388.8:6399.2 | 18.48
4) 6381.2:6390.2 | 19.39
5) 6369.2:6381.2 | 18.52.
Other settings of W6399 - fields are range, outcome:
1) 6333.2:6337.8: 19.72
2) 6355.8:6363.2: 20.08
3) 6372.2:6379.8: 21.45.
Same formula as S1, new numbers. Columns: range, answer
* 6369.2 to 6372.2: 20.6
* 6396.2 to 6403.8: 19.5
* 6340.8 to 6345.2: 19.1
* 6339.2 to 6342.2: 21.3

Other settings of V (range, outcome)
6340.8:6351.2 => 18.24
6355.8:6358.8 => 17.38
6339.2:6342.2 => 20.6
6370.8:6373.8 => 21.06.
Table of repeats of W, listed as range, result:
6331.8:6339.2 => 19.2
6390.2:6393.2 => 19.8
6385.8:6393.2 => 20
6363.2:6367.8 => 19.6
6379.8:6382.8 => 19.6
